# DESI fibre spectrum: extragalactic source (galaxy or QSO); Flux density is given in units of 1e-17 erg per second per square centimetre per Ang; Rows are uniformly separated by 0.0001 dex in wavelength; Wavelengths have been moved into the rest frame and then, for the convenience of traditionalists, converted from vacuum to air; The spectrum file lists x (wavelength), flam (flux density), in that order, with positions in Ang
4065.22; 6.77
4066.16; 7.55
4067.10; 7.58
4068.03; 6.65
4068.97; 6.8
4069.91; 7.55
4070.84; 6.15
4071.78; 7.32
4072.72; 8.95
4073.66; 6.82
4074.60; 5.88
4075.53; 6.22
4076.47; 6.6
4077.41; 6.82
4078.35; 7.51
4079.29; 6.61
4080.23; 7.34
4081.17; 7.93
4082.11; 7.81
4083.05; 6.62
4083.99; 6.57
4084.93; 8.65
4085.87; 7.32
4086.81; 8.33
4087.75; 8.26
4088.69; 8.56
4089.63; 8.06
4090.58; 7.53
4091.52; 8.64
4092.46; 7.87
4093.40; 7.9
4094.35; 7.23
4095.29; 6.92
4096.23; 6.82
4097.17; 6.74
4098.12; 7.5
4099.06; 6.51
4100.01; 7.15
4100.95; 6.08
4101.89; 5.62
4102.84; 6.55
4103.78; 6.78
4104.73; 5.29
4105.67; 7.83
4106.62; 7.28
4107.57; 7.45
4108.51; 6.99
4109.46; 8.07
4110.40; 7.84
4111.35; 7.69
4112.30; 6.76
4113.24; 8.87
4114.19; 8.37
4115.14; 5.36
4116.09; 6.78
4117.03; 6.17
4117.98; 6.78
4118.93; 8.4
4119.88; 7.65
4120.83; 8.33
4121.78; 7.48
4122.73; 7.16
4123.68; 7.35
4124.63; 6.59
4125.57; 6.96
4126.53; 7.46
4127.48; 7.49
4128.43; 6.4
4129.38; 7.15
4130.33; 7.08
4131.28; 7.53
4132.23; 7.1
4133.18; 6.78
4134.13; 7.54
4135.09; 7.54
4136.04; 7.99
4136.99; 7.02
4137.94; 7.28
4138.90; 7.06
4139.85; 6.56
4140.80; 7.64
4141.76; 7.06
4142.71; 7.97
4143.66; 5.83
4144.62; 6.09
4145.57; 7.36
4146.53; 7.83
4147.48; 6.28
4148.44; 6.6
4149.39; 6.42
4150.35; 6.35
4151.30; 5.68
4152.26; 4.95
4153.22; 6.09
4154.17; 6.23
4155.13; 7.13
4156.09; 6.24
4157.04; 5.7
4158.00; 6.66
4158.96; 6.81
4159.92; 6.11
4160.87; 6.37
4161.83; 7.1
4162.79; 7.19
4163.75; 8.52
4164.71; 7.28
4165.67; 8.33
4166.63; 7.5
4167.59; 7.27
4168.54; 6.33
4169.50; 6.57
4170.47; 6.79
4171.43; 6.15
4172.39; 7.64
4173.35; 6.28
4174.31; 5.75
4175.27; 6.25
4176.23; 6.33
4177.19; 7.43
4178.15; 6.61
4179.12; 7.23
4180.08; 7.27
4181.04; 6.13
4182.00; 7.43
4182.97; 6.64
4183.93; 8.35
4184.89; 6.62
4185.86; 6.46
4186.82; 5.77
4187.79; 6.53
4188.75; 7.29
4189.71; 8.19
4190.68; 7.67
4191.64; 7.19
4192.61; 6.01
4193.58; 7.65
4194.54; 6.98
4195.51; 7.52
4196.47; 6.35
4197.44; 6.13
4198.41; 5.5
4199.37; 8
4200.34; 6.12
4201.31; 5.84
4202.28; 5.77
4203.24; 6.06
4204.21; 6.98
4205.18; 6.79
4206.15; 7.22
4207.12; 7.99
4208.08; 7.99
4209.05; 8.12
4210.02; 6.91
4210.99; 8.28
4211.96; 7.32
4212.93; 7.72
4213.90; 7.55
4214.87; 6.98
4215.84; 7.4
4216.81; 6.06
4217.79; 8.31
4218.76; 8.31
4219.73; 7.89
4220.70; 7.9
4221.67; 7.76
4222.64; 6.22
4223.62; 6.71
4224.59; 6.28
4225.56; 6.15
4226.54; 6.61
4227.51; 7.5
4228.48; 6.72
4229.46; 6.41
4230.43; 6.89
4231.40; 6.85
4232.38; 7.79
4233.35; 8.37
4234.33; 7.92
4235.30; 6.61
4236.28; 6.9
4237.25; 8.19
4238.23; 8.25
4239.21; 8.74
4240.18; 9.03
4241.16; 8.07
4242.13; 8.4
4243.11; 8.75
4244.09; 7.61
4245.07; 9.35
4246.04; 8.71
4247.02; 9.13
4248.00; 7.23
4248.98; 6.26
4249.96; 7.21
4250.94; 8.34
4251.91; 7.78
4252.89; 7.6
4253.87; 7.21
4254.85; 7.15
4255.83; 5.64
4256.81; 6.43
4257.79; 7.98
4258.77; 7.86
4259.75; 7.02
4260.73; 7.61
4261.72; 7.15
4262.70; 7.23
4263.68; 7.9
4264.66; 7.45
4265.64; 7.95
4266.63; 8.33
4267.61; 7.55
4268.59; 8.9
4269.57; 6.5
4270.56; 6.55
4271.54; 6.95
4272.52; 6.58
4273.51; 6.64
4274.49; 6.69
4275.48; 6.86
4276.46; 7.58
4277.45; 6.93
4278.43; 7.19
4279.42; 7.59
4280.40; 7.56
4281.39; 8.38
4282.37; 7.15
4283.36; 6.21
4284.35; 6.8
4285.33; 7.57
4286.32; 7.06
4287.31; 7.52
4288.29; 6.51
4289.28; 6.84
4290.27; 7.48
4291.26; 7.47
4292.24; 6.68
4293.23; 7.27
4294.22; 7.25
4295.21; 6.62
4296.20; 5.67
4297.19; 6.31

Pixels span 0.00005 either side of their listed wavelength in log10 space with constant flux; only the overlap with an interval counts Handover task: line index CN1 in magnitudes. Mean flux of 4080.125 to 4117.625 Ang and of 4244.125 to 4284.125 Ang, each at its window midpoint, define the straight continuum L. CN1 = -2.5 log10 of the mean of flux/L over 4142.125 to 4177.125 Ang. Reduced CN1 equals 0.10 mag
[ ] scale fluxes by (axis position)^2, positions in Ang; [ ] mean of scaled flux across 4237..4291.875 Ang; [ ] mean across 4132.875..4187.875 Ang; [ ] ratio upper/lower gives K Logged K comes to 1.16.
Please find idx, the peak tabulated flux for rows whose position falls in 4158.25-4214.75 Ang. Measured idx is 8.52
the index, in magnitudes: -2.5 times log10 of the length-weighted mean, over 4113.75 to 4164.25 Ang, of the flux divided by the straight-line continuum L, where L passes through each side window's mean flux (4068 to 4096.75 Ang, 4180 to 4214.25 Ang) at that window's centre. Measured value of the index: 0.04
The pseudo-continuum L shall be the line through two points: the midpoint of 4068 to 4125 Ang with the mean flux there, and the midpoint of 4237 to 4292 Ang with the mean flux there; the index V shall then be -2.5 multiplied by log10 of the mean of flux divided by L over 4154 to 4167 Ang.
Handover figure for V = 0.060 mag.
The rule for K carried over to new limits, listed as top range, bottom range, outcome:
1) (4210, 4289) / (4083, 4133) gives 1.09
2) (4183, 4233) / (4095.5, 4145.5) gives 1.03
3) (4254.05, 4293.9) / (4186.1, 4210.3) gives 1.08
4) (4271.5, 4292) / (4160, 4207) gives 1.09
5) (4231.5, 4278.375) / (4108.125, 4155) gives 1.14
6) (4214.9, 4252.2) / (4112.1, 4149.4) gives 1.11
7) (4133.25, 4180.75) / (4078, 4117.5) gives 0.96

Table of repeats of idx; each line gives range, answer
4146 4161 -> 7.83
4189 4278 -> 9.35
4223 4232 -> 7.5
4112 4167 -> 8.87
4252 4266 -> 7.98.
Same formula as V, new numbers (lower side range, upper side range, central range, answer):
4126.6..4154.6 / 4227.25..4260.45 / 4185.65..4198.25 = 0.06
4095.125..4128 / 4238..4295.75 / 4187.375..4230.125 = 0.04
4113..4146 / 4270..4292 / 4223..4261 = -0.06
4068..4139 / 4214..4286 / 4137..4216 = 0.07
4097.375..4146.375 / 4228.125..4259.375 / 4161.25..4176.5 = 0.06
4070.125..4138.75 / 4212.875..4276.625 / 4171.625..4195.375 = 0.07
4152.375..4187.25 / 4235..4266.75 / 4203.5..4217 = -0.02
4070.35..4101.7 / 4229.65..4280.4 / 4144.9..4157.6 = 0.16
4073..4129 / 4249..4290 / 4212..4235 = 0.00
